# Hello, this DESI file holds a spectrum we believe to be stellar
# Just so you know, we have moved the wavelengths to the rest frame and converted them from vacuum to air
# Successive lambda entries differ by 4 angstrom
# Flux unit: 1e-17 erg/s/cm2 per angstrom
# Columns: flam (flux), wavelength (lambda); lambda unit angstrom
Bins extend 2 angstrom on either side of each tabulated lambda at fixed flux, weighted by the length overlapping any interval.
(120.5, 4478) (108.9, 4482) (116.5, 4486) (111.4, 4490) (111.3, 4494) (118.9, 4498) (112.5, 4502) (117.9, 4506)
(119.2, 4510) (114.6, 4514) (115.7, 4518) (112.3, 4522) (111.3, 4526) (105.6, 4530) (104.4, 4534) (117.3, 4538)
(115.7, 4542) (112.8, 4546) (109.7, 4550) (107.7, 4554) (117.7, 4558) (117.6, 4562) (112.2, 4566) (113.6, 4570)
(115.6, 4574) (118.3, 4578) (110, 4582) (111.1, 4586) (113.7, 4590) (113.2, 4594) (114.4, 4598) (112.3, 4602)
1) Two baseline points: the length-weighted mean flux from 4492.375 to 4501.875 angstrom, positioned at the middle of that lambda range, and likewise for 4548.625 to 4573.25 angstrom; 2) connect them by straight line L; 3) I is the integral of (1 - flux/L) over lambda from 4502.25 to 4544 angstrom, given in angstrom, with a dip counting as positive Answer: 0.3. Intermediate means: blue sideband 115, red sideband 113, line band 113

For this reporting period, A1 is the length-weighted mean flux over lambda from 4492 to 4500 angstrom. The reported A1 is 115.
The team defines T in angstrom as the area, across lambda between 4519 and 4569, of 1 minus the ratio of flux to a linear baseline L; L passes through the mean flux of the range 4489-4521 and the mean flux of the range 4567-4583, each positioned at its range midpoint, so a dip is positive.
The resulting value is 1.2 angstrom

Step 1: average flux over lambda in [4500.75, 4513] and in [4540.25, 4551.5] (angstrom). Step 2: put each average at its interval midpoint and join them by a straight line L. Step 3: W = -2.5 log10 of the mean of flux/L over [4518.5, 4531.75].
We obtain 0.04 mag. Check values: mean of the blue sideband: 117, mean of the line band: 110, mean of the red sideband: 113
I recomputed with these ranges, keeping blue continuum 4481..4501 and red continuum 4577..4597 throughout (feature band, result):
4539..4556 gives 0.2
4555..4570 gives -0.2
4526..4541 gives 0.5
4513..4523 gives -0.1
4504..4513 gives -0.4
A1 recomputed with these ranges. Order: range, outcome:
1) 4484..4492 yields 114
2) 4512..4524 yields 114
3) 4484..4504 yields 114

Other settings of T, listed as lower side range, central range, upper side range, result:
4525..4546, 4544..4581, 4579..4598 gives -0.66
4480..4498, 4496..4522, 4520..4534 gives -1.26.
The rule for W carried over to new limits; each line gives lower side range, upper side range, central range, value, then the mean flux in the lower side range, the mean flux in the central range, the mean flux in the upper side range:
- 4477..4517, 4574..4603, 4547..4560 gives 0.02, 115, 112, 113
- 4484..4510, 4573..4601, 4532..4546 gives 0.02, 115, 113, 114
